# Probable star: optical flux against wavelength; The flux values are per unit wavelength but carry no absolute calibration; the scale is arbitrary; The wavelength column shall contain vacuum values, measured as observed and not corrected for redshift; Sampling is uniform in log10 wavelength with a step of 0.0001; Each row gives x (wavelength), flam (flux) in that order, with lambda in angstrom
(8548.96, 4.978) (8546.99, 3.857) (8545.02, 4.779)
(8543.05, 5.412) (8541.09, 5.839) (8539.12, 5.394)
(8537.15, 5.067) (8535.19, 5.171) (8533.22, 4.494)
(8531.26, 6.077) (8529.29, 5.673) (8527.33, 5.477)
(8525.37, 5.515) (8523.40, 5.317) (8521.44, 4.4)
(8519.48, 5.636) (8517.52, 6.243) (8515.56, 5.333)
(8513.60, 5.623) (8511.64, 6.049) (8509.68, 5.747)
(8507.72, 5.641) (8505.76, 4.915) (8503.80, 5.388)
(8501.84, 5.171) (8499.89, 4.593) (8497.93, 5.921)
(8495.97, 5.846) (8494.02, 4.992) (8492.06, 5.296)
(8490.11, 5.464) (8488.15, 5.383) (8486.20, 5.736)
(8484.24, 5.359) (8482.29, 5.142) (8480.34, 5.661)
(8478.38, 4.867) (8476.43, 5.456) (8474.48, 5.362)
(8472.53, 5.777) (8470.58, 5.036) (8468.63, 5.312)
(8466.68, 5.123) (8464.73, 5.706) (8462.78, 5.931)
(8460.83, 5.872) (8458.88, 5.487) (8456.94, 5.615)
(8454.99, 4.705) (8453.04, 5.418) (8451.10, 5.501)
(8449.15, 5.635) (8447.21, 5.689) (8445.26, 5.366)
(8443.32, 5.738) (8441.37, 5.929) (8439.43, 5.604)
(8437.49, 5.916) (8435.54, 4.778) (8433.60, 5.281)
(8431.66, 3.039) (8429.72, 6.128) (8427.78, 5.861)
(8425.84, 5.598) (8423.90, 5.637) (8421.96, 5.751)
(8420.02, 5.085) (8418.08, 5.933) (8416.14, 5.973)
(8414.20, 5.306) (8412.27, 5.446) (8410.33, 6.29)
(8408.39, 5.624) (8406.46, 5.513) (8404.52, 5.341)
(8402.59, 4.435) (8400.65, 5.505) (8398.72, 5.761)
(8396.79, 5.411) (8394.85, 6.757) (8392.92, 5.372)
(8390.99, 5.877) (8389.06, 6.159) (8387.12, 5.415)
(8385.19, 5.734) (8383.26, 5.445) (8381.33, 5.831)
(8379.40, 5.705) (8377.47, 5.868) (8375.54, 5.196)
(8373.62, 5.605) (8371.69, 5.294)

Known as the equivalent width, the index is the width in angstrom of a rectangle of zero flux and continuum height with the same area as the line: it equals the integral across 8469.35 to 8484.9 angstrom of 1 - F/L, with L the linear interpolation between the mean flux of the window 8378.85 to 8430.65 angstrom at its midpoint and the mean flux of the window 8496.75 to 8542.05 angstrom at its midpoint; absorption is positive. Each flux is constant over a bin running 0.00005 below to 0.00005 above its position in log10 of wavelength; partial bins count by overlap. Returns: 0.5 angstrom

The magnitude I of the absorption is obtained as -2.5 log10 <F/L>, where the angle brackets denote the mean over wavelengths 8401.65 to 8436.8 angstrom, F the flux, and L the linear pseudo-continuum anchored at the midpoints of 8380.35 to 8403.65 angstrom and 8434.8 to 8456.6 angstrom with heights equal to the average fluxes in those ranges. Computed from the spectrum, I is 0.03 mag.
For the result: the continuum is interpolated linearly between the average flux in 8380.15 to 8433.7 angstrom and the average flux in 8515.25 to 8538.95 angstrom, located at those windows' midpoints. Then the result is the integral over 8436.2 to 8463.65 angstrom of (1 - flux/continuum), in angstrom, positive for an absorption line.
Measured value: -0.5 angstrom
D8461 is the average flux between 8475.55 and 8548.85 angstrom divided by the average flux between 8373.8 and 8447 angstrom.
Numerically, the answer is 1.0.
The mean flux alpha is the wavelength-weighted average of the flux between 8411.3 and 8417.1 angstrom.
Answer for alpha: 5.58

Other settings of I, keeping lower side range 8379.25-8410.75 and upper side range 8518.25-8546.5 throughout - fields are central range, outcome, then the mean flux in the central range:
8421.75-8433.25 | 0.05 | 5.31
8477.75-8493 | 0.01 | 5.37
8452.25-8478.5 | 0.01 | 5.42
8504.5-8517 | -0.05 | 5.57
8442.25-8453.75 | -0.01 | 5.56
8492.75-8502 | 0.01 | 5.32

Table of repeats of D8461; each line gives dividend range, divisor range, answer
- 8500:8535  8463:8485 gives 1.01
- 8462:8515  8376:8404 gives 0.96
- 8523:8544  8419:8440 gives 1.01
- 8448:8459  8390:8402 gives 0.94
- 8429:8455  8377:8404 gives 0.95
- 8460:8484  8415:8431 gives 0.96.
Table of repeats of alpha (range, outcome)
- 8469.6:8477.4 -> 5.41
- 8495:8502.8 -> 5.38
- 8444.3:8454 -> 5.52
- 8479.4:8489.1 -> 5.46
